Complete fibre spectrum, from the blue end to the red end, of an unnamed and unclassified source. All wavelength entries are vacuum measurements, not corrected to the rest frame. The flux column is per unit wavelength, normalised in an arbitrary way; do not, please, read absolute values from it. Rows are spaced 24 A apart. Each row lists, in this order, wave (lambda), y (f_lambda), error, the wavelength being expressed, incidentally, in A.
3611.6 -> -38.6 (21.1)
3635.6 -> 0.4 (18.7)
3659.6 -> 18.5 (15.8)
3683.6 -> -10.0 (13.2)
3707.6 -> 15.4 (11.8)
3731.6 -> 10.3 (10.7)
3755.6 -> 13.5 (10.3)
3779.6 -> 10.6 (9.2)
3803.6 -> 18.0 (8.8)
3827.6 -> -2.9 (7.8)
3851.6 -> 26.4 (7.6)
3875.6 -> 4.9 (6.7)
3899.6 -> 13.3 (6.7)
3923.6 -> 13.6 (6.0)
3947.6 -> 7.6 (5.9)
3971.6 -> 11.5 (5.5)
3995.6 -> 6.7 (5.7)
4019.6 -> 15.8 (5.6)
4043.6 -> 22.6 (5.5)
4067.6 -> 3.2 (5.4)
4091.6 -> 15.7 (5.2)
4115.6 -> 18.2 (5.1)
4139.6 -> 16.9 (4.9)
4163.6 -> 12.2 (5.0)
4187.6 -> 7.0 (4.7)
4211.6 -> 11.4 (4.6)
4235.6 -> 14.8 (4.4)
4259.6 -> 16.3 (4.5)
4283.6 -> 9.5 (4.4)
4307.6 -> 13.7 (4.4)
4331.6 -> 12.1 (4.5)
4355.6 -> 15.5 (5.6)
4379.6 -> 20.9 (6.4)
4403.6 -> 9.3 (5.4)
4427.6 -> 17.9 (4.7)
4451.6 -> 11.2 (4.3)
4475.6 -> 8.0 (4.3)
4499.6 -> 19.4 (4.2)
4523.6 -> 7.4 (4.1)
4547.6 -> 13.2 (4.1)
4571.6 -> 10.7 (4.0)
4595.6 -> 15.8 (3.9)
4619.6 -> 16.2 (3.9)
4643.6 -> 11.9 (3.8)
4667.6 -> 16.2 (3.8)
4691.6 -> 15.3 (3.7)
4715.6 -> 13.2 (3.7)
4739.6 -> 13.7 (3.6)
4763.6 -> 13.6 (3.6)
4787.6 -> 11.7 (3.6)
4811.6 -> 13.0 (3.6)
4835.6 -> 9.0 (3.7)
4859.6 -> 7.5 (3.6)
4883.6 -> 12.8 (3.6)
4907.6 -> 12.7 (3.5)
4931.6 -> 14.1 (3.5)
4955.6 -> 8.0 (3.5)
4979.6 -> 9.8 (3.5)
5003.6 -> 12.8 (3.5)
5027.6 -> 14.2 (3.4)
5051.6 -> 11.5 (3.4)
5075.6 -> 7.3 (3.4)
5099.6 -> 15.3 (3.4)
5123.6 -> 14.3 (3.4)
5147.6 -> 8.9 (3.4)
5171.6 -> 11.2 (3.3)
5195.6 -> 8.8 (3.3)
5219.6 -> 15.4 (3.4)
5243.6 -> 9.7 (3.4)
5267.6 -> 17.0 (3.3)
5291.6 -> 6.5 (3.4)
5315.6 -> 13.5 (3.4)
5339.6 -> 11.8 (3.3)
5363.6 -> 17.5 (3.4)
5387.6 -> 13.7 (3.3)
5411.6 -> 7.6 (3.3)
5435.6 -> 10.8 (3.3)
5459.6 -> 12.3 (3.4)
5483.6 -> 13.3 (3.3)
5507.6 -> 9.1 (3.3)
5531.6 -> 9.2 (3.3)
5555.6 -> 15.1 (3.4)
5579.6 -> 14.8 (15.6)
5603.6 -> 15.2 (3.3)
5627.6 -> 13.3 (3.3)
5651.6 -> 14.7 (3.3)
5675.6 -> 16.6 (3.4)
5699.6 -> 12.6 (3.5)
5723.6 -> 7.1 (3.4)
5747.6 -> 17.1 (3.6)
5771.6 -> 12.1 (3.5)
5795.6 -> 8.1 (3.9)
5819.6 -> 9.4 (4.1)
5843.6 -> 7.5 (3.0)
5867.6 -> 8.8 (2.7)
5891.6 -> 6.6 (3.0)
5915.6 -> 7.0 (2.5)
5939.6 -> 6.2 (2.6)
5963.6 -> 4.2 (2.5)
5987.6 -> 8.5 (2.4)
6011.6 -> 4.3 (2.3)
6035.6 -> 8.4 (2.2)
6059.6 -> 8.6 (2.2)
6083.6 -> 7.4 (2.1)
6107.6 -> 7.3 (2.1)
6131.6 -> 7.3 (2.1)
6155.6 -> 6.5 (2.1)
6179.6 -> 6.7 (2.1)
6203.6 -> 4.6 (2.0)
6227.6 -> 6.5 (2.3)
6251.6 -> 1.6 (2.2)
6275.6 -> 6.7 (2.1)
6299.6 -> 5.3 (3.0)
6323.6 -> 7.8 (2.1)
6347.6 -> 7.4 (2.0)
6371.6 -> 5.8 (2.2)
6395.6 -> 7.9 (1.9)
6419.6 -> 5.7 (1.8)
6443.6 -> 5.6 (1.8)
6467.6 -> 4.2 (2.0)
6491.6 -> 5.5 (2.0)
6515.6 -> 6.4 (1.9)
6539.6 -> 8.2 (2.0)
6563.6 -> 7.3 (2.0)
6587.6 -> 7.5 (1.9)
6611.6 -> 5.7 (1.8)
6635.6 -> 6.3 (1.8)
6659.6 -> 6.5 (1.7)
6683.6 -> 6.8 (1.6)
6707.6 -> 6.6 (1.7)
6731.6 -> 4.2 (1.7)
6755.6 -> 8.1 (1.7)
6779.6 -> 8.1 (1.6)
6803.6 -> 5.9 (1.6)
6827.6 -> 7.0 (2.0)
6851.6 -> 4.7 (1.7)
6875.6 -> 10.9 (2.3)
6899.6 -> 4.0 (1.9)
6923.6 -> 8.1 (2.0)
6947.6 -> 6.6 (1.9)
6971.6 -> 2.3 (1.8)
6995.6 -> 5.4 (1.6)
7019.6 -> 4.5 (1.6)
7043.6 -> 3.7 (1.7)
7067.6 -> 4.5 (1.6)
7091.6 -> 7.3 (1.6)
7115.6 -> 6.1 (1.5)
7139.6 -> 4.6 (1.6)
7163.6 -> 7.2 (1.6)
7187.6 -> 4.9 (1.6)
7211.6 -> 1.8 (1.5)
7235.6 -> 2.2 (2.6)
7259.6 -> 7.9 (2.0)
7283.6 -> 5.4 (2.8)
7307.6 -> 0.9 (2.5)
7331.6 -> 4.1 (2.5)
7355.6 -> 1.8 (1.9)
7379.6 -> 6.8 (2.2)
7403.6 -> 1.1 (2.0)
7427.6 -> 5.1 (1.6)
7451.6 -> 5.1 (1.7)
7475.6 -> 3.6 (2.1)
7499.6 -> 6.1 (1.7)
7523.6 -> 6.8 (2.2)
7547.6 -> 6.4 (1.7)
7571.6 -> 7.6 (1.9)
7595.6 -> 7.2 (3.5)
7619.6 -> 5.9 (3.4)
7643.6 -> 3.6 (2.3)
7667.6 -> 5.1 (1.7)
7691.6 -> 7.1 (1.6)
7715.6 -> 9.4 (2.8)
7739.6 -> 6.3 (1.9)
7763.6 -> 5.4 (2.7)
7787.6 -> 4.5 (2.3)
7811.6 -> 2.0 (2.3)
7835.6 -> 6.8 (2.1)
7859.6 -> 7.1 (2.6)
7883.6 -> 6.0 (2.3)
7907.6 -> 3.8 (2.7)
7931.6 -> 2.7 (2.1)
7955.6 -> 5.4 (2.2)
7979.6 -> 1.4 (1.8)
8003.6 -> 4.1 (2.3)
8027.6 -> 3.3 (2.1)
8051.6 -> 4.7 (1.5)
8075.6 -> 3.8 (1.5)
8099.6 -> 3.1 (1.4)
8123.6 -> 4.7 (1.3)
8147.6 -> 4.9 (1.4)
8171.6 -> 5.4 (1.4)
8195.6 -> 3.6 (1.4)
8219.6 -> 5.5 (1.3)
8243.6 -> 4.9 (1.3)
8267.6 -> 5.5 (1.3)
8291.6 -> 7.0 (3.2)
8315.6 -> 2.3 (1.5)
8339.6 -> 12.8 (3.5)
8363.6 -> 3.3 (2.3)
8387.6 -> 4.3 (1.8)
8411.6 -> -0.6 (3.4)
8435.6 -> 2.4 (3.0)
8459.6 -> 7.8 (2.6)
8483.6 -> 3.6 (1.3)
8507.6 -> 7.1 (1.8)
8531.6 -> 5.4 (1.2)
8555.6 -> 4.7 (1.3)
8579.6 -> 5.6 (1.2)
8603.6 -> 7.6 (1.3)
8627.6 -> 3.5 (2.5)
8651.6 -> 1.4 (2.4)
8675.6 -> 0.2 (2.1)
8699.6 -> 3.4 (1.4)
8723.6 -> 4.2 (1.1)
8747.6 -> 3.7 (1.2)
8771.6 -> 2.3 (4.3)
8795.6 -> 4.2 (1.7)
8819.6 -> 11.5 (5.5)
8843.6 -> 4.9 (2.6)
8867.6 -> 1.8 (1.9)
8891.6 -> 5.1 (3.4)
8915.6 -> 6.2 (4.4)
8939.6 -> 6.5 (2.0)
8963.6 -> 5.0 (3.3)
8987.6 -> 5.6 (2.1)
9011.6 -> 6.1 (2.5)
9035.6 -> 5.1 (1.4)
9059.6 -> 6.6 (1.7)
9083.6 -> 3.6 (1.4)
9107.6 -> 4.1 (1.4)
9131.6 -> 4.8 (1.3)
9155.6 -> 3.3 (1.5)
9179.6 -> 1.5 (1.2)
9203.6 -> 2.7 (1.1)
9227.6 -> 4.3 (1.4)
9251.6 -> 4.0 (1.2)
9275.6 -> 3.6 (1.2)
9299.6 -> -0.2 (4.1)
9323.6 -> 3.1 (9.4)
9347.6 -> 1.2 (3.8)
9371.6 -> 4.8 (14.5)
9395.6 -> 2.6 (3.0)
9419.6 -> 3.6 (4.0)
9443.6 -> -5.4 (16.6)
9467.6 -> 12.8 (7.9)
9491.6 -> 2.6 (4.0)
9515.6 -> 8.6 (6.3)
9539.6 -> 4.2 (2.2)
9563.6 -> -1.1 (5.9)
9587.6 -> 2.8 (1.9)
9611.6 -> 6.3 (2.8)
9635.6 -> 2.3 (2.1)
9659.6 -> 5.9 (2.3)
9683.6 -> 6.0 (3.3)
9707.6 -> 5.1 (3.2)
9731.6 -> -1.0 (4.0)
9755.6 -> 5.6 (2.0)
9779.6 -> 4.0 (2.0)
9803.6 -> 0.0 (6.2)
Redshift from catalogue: 0.56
